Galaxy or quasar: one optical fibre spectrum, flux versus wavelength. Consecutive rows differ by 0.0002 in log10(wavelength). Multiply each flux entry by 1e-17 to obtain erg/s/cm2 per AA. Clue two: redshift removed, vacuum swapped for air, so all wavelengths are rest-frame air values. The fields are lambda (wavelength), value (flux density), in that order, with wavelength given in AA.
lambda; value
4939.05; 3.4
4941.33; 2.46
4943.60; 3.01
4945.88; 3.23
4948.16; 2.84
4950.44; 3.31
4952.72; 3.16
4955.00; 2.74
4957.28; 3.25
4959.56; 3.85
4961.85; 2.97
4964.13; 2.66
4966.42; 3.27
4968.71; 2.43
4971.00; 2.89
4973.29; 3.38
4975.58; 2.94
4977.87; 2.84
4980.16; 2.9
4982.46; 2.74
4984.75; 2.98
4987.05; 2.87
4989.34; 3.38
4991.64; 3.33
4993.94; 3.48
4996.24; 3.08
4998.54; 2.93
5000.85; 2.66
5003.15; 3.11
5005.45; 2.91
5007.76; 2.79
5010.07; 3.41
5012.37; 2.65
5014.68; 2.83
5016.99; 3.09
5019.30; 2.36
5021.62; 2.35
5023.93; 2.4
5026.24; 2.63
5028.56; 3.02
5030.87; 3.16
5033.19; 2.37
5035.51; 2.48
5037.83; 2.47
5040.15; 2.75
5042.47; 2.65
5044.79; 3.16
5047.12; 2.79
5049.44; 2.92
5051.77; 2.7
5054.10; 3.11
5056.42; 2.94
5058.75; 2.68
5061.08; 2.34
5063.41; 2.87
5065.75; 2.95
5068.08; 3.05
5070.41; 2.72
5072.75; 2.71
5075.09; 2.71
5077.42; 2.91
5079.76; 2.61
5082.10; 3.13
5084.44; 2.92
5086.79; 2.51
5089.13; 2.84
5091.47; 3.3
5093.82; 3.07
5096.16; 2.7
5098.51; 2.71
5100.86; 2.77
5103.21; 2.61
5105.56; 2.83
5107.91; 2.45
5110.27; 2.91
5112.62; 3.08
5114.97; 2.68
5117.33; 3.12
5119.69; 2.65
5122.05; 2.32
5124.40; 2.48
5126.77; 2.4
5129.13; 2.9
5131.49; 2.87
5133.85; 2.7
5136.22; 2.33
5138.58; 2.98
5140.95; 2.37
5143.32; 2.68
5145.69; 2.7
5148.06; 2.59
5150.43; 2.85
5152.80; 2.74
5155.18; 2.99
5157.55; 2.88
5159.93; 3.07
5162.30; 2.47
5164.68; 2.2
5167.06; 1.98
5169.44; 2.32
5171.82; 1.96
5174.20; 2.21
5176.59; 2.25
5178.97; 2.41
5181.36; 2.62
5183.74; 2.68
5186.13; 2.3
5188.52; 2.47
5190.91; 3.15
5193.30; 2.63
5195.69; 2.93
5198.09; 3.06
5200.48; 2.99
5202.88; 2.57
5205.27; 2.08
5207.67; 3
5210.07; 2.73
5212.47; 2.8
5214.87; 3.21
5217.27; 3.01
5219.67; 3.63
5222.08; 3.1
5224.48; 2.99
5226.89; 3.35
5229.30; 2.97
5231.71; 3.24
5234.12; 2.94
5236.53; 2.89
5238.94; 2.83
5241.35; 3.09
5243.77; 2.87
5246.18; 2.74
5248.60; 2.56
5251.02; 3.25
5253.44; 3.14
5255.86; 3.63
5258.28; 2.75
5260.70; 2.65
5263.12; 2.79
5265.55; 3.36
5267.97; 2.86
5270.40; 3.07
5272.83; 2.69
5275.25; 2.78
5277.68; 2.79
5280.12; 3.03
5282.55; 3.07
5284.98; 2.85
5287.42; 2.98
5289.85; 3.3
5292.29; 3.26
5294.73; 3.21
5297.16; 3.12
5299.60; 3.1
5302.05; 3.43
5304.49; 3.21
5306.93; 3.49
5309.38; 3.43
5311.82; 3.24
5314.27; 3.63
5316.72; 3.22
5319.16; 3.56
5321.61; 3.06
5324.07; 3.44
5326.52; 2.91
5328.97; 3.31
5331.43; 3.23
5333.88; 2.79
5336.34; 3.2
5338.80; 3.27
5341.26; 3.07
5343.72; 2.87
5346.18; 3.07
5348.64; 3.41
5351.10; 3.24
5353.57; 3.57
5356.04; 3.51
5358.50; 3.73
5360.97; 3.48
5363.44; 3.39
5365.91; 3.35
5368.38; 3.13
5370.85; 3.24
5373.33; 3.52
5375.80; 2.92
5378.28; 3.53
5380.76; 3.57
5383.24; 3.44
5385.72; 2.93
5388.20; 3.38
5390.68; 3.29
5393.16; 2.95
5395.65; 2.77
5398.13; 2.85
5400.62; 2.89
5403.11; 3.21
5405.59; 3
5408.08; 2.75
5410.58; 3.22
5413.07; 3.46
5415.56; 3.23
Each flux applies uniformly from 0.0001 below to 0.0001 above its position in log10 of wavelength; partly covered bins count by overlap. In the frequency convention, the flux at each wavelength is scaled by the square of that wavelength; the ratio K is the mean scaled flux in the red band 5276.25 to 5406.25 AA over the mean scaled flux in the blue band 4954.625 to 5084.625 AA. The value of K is 1.26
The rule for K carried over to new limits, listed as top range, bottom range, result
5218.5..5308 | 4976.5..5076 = 1.18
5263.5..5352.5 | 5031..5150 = 1.24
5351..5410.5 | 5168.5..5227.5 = 1.27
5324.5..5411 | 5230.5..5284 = 1.13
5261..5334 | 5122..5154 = 1.26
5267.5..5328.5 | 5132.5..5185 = 1.31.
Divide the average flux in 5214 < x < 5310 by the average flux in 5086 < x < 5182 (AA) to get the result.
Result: 1.2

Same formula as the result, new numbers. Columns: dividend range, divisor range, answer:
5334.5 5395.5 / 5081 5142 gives 1.19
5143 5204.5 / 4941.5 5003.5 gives 0.86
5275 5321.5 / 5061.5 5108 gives 1.14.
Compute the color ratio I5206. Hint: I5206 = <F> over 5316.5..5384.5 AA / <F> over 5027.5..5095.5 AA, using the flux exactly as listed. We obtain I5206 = 1.2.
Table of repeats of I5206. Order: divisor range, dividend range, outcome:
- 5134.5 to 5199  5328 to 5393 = 1.27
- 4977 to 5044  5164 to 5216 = 0.90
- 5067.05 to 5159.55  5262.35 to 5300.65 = 1.09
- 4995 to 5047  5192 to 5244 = 1.06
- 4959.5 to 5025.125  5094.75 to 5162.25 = 0.93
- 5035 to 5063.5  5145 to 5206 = 0.94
